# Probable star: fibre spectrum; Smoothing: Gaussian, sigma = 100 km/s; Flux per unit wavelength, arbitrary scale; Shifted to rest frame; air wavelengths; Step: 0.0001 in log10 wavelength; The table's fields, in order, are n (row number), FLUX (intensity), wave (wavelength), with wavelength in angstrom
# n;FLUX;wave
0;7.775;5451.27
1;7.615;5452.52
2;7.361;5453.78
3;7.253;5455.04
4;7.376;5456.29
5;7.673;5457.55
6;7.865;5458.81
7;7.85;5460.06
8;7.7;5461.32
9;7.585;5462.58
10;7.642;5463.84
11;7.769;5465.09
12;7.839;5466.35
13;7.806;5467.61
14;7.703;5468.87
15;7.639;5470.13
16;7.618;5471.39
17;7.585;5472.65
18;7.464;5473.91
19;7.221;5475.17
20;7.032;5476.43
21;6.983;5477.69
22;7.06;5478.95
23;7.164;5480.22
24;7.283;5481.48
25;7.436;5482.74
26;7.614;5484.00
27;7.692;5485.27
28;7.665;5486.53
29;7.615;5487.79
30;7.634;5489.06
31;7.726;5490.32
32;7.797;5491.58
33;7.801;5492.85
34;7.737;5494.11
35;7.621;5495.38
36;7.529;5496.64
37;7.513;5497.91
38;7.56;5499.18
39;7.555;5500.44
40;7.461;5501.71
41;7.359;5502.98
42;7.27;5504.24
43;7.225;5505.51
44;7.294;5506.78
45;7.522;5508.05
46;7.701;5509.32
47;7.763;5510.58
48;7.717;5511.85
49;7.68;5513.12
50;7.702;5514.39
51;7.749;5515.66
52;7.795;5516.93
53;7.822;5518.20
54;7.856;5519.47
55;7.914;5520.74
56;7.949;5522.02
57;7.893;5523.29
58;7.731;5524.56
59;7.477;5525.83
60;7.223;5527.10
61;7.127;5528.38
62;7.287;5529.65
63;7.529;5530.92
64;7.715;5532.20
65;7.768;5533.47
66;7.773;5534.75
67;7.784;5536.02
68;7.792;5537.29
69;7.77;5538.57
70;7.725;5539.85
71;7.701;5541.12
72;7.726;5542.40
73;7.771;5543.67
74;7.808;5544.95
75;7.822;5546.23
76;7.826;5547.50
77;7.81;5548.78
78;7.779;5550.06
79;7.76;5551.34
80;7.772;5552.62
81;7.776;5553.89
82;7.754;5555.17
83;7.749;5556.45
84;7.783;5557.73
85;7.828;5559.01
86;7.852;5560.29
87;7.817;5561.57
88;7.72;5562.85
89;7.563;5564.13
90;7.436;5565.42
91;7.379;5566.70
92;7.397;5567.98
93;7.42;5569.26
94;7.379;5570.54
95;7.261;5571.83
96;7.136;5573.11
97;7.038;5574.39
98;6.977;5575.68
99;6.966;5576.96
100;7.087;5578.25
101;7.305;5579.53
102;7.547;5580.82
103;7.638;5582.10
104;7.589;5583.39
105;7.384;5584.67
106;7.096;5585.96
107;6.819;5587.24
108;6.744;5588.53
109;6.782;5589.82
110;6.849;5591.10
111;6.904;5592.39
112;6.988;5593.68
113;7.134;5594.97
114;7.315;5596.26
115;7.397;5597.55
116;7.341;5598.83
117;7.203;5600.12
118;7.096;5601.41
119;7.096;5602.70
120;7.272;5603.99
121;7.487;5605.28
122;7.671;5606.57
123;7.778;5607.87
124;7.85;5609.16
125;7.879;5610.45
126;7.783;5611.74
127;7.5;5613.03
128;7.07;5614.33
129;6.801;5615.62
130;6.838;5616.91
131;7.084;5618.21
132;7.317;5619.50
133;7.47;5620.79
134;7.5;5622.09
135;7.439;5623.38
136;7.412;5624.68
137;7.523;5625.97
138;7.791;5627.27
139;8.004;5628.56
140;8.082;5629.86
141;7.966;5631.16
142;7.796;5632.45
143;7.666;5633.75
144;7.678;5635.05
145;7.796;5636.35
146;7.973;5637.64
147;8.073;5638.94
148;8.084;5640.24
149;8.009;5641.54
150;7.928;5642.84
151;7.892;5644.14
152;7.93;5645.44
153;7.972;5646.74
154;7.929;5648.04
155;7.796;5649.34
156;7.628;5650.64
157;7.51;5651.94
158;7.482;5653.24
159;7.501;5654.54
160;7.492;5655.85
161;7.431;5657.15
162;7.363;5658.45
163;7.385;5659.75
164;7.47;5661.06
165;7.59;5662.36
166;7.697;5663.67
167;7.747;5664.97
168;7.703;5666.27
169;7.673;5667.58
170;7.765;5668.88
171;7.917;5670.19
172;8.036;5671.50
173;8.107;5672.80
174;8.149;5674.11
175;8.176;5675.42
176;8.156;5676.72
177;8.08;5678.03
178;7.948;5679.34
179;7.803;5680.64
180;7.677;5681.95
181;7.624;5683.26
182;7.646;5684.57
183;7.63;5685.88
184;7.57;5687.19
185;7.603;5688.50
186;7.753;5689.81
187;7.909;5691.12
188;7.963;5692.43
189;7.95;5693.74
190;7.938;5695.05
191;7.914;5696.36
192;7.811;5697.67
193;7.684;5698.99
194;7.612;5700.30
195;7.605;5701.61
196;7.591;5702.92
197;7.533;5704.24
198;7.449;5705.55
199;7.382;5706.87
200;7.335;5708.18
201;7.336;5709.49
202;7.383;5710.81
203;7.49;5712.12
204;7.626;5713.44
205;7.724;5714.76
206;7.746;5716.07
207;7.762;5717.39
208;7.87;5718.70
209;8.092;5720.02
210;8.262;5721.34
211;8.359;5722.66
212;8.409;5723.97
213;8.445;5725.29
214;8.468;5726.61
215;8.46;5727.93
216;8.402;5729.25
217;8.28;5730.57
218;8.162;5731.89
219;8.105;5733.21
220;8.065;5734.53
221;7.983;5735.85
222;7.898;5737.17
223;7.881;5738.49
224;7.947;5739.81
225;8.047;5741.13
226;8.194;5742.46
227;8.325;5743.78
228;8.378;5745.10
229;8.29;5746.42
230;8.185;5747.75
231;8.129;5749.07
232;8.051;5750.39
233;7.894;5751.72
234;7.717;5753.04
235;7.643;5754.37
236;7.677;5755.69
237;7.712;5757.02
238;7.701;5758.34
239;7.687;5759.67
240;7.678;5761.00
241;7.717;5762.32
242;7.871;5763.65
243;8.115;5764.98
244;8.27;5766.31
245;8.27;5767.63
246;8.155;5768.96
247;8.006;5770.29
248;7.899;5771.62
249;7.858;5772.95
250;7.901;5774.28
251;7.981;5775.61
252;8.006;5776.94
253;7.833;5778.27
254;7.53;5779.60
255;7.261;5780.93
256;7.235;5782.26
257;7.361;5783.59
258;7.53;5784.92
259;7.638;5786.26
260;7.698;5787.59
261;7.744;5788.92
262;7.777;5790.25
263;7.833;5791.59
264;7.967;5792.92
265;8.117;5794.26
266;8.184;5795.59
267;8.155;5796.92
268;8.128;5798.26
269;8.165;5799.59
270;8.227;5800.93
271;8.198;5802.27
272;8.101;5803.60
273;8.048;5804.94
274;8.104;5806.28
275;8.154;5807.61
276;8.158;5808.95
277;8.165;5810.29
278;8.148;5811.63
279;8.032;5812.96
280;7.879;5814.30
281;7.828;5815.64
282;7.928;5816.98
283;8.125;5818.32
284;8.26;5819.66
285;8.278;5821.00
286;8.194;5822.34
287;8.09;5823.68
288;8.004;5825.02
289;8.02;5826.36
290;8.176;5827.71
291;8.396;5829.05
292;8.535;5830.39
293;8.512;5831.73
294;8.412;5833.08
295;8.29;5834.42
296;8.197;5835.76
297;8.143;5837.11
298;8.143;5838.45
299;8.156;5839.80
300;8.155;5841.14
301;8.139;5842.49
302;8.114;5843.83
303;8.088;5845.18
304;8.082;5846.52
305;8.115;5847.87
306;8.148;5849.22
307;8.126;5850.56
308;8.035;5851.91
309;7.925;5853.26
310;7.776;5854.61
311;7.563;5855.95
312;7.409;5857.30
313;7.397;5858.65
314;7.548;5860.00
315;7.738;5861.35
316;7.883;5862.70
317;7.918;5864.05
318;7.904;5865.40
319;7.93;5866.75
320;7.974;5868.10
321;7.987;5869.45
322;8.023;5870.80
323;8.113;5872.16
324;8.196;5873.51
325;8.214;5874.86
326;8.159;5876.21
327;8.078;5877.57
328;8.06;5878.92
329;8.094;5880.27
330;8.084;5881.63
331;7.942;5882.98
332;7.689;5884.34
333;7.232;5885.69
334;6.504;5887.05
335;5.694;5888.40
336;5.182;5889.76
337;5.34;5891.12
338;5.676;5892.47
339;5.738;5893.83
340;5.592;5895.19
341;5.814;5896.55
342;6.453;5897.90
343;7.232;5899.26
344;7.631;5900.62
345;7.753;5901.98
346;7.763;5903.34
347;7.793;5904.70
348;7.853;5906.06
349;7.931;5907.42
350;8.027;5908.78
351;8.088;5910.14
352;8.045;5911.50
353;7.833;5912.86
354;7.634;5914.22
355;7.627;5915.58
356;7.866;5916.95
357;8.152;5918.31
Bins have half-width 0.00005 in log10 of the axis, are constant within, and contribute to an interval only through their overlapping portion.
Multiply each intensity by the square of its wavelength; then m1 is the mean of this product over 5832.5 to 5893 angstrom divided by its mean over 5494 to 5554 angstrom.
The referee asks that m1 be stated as 1.14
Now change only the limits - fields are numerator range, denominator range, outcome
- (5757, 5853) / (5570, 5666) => 1.15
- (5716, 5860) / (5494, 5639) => 1.15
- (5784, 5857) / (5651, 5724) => 1.09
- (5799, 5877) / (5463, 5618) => 1.19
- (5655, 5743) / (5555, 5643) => 1.09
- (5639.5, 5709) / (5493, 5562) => 1.06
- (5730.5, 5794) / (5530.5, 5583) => 1.12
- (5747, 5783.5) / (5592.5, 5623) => 1.13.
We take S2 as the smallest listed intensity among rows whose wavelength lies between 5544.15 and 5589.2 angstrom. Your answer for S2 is 6.744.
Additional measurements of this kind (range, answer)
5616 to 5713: 6.838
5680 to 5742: 7.335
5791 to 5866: 7.397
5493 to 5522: 7.225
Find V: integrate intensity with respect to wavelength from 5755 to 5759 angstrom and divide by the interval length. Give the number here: 7.71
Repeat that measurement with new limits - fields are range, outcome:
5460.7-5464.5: 7.65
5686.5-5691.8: 7.71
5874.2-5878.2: 8.14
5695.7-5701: 7.75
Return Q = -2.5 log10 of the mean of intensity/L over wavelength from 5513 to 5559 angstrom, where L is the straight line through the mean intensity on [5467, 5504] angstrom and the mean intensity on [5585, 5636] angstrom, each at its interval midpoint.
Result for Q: -0.04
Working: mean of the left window 7.51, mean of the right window 7.37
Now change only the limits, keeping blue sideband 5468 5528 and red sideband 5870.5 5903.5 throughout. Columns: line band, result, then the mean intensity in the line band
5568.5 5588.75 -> 0.036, 7.22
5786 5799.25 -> -0.104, 7.94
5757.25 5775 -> -0.097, 7.93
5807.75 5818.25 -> -0.120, 8.03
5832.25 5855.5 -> -0.137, 8.12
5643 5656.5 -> -0.048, 7.72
